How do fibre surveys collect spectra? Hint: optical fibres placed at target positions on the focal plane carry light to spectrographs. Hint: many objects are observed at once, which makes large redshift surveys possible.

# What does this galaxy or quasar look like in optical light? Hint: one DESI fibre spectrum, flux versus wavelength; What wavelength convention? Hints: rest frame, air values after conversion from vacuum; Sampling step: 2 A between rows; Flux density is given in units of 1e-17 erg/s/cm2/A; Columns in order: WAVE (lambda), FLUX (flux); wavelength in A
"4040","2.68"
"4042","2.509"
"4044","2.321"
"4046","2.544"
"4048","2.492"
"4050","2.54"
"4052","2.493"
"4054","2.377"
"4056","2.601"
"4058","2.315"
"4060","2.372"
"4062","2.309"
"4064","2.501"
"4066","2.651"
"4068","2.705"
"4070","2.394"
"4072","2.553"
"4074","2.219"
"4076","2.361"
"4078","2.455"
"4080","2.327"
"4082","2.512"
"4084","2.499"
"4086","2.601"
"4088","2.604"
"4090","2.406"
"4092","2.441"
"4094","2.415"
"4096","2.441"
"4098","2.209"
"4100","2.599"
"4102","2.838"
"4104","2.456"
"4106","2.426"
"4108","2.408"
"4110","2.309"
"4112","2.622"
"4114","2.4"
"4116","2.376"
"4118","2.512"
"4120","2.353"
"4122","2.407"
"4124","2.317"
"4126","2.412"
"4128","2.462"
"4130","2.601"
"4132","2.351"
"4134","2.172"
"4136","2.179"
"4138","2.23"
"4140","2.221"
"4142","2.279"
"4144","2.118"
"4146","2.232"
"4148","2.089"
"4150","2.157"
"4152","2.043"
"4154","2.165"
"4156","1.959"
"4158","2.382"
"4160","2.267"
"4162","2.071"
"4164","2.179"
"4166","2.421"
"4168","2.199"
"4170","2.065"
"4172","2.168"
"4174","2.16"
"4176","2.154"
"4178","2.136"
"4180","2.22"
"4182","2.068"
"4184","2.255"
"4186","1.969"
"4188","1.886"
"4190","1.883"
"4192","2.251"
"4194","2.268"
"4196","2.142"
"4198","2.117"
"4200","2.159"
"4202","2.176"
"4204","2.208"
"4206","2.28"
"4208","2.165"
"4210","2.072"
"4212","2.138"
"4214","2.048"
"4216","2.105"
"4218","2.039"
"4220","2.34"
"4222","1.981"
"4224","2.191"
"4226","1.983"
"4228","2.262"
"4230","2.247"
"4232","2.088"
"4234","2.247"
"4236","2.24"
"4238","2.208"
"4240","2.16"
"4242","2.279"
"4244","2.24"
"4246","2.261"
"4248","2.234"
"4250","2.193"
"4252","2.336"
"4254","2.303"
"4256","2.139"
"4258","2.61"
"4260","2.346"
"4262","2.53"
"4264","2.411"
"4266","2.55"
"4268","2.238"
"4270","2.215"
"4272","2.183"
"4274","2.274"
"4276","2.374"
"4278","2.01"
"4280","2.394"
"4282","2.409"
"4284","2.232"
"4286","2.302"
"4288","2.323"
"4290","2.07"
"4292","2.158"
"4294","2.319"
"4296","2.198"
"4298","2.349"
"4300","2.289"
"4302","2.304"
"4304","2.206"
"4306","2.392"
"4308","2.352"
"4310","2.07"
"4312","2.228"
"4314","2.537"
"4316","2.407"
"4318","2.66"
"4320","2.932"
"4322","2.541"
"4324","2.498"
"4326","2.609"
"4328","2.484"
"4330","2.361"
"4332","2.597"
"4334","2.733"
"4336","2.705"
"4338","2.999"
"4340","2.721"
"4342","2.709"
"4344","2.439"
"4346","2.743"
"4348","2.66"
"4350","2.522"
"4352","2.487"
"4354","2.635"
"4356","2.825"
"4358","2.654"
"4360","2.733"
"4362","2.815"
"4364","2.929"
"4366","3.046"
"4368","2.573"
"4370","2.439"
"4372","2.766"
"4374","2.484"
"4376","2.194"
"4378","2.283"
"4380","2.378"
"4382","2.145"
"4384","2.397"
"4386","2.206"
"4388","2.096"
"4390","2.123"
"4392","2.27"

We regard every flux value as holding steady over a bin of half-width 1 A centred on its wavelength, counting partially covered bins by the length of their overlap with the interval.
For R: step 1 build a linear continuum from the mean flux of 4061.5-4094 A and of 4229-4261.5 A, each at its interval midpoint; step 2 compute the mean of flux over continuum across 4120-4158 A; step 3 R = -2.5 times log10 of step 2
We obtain 0.07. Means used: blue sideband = 2.47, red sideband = 2.26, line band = 2.25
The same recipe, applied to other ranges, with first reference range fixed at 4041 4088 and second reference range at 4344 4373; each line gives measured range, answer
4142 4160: 0.17 mag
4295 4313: 0.17 mag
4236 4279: 0.14 mag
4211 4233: 0.21 mag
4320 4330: 0.05 mag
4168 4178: 0.19 mag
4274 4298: 0.17 mag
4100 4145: 0.05 mag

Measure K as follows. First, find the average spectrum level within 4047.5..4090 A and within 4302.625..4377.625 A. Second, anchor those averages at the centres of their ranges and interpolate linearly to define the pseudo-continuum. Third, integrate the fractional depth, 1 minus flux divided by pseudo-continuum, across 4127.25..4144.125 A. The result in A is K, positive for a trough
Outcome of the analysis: 1.4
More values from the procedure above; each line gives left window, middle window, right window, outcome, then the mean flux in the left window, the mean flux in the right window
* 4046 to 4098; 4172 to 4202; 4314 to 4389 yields 4.6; 2.46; 2.58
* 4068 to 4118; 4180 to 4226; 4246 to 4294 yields 4.6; 2.46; 2.3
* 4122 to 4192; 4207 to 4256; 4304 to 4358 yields 3.6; 2.19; 2.57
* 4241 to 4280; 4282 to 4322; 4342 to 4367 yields 2.3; 2.3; 2.71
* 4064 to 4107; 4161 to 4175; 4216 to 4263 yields 1.0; 2.48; 2.23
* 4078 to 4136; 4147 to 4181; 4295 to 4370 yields 4.2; 2.44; 2.56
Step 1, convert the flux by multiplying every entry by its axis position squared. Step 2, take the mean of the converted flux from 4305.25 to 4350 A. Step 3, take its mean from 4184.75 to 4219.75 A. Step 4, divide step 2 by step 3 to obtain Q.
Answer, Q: 1.3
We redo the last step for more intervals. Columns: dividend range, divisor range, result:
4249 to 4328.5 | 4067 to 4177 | 1.09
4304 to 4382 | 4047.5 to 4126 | 1.18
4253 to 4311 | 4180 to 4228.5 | 1.12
